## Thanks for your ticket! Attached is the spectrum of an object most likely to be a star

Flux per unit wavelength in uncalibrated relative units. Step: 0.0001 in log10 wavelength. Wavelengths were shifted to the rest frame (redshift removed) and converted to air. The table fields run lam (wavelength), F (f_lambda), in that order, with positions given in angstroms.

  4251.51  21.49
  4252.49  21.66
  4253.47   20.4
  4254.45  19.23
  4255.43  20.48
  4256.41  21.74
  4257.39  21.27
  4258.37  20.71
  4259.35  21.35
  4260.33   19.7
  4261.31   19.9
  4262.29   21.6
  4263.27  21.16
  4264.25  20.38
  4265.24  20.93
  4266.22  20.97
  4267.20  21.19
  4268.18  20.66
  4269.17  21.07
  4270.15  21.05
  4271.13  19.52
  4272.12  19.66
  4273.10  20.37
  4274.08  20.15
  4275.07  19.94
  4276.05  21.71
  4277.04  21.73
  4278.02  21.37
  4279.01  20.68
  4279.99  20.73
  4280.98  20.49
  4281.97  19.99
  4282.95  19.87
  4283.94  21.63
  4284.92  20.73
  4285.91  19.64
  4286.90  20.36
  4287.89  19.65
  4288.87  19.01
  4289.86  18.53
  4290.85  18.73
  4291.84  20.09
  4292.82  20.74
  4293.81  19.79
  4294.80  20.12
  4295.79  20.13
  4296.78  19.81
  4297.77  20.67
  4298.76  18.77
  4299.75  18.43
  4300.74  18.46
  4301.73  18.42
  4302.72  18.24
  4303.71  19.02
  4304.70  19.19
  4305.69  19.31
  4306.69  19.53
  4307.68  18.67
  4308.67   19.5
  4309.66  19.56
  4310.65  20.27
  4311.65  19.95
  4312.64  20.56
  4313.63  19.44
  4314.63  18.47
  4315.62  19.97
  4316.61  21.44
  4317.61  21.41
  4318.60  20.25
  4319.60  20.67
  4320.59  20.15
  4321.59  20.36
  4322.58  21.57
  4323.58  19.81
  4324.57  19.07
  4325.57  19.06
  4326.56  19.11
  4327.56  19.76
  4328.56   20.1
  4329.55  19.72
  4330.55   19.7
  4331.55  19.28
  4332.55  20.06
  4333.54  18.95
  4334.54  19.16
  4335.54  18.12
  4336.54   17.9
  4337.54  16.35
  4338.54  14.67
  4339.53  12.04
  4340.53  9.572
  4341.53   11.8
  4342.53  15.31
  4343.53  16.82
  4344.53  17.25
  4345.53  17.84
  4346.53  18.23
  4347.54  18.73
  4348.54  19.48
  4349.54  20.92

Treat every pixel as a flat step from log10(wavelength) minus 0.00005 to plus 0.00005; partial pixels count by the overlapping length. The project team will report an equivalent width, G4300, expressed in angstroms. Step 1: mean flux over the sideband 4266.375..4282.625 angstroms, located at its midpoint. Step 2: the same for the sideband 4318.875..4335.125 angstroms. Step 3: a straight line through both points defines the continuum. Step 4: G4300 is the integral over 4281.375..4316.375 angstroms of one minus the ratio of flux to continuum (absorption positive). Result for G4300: 1.1 angstroms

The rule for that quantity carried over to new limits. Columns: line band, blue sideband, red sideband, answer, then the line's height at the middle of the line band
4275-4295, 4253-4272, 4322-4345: -0.6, 19.7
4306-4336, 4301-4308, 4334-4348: -3.8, 17.6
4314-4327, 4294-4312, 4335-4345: -2.1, 17.3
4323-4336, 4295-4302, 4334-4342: -2.9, 15.9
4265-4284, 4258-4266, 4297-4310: -0.4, 20.2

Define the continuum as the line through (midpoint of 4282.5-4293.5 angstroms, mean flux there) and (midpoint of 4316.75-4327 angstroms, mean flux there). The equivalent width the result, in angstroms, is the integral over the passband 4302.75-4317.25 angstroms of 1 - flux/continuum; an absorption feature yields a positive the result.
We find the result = 0.35 angstroms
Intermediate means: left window 19.9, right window 20.2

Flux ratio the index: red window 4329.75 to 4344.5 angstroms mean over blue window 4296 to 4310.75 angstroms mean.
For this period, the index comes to 0.86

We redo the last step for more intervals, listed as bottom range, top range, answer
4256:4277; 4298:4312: 0.92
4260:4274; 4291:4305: 0.94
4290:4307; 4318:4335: 1.02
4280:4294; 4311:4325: 1.01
